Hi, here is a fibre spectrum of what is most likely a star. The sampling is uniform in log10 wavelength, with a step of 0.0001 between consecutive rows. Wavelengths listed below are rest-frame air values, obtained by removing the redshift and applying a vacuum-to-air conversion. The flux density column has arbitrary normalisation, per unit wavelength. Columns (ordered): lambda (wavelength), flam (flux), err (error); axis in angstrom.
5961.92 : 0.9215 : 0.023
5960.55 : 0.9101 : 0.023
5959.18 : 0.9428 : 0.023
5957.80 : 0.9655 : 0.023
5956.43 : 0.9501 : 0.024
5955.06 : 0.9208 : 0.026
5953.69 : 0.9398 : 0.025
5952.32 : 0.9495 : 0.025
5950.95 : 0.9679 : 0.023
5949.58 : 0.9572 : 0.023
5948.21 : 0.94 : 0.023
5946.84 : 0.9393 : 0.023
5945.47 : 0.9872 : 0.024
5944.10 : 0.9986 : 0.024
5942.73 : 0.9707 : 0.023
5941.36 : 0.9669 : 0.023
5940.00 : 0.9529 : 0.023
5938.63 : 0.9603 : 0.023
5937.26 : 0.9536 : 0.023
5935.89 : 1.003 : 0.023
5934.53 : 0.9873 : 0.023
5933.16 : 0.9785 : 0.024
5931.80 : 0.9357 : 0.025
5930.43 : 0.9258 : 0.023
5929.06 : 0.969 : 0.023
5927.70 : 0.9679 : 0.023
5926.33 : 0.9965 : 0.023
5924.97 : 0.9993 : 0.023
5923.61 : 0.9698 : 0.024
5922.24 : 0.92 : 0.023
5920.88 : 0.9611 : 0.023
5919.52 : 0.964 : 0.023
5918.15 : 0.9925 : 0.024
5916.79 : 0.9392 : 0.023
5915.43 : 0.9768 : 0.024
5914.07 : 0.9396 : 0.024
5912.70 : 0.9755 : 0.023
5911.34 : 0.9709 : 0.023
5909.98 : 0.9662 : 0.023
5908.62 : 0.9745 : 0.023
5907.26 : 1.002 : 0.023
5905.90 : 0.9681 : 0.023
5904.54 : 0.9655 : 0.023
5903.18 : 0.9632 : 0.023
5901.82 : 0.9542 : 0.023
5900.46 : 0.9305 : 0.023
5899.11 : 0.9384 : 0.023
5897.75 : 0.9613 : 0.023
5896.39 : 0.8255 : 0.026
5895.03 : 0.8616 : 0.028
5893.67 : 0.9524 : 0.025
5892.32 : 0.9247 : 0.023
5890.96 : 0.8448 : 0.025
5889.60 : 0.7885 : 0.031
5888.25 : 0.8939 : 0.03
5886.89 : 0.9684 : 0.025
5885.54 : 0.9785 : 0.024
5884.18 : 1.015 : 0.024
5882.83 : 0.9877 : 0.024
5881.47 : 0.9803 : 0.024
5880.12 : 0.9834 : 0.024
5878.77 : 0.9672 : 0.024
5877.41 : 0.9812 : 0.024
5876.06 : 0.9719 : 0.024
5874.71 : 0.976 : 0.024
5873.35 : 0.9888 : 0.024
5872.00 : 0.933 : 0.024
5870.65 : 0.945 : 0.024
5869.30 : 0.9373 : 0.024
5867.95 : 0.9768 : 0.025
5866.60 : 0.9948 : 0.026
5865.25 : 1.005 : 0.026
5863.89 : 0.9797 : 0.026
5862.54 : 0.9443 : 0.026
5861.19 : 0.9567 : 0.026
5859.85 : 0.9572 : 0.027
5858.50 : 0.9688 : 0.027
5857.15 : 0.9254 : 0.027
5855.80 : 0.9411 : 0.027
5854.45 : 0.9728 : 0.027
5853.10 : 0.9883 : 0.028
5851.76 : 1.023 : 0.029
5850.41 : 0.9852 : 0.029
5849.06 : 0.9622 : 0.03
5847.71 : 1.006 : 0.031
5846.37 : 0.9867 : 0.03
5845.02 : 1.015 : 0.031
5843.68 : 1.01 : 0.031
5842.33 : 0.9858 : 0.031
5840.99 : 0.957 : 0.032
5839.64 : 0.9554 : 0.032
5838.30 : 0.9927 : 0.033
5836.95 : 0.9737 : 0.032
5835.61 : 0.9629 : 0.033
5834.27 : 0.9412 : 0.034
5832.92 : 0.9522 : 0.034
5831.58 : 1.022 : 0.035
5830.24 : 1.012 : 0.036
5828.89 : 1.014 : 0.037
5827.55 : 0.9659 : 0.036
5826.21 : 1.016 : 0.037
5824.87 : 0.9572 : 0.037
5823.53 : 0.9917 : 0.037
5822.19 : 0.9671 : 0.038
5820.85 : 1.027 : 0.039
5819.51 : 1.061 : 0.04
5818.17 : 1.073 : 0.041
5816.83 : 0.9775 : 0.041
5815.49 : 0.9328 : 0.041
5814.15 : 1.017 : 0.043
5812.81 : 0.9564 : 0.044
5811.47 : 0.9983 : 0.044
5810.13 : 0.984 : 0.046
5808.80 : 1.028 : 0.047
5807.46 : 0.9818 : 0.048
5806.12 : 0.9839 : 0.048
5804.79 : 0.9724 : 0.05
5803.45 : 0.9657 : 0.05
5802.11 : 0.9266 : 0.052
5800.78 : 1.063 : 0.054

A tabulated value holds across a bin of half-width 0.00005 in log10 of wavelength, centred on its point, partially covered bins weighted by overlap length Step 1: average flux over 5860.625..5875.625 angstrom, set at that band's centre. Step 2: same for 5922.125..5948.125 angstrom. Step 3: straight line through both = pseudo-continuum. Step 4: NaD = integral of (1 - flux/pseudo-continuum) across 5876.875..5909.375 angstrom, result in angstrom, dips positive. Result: 0.8 angstrom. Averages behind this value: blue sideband 0.967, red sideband 0.968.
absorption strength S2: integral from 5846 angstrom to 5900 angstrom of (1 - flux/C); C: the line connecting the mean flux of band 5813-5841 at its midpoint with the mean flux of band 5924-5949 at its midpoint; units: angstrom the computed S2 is 1.5 angstrom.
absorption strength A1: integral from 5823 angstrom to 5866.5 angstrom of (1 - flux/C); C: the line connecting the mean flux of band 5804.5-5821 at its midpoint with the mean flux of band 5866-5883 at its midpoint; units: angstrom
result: 0.2 angstrom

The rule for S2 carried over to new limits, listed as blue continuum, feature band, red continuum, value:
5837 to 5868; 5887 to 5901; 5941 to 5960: 1.06 angstrom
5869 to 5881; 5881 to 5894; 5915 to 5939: 0.46 angstrom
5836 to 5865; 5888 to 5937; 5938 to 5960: 0.82 angstrom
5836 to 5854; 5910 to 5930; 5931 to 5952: 0.08 angstrom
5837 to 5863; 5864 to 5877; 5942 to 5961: 0.01 angstrom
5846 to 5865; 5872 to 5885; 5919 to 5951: -0.15 angstrom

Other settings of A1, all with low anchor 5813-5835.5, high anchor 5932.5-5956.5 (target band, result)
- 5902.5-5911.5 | 0.0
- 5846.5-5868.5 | 0.2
